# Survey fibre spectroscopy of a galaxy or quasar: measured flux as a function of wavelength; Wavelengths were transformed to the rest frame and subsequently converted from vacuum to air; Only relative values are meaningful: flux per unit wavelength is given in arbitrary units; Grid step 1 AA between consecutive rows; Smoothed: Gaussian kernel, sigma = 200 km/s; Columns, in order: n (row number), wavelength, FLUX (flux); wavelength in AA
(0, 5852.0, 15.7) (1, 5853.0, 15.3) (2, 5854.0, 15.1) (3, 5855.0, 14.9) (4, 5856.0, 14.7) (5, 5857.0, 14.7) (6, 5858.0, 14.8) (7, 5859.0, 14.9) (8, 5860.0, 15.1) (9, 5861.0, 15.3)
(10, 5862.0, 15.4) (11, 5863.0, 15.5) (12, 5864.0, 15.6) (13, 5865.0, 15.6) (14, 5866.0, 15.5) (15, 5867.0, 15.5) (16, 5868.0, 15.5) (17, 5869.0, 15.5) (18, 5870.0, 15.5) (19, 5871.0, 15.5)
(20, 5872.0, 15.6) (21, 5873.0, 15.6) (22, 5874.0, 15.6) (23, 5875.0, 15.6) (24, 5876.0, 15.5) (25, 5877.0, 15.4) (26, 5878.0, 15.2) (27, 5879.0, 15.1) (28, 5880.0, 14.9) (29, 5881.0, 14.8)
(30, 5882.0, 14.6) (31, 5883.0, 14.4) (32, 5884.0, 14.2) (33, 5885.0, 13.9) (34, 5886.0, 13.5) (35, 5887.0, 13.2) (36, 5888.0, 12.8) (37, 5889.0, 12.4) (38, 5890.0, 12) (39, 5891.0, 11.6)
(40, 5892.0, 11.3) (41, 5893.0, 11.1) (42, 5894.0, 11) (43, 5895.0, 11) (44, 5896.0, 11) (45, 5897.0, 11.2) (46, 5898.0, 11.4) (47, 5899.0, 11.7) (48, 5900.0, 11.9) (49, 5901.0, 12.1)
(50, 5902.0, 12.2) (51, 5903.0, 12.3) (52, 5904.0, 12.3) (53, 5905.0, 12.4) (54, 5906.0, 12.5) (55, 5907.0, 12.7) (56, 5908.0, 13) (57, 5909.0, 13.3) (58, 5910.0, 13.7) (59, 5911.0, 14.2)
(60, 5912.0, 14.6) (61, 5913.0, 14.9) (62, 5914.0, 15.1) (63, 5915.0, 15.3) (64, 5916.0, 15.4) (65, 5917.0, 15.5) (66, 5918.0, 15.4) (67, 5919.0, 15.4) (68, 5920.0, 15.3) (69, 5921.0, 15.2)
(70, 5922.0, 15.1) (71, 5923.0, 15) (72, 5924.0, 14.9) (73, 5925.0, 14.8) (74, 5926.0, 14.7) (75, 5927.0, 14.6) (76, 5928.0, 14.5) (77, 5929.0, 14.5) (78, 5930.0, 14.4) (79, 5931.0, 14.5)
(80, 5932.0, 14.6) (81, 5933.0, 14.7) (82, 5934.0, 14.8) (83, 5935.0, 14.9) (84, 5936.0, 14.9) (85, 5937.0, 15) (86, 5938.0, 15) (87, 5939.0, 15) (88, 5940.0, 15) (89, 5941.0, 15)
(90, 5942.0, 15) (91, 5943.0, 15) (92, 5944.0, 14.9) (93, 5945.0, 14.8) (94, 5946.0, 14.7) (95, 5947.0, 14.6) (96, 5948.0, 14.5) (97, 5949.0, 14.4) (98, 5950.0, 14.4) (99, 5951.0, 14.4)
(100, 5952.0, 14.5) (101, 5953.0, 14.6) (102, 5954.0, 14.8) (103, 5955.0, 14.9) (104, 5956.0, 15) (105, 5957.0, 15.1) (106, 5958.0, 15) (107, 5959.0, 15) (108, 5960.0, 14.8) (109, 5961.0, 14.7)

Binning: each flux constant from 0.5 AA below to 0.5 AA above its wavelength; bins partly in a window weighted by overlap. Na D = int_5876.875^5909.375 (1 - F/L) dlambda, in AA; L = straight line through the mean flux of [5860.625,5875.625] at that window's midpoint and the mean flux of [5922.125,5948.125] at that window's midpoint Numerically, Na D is 5.30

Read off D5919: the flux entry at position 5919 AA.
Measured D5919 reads 15.4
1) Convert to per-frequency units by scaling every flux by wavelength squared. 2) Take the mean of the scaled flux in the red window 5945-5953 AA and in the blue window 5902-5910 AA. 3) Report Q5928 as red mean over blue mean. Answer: 1.16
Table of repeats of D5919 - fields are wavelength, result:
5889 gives 12.4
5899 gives 11.7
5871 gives 15.5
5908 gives 13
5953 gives 14.6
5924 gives 14.9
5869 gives 15.5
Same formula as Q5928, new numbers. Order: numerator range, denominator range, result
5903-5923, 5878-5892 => 1.06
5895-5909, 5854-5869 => 0.80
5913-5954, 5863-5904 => 1.10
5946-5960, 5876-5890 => 1.06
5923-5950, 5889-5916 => 1.19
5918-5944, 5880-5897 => 1.19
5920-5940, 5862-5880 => 0.98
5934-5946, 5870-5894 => 1.08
